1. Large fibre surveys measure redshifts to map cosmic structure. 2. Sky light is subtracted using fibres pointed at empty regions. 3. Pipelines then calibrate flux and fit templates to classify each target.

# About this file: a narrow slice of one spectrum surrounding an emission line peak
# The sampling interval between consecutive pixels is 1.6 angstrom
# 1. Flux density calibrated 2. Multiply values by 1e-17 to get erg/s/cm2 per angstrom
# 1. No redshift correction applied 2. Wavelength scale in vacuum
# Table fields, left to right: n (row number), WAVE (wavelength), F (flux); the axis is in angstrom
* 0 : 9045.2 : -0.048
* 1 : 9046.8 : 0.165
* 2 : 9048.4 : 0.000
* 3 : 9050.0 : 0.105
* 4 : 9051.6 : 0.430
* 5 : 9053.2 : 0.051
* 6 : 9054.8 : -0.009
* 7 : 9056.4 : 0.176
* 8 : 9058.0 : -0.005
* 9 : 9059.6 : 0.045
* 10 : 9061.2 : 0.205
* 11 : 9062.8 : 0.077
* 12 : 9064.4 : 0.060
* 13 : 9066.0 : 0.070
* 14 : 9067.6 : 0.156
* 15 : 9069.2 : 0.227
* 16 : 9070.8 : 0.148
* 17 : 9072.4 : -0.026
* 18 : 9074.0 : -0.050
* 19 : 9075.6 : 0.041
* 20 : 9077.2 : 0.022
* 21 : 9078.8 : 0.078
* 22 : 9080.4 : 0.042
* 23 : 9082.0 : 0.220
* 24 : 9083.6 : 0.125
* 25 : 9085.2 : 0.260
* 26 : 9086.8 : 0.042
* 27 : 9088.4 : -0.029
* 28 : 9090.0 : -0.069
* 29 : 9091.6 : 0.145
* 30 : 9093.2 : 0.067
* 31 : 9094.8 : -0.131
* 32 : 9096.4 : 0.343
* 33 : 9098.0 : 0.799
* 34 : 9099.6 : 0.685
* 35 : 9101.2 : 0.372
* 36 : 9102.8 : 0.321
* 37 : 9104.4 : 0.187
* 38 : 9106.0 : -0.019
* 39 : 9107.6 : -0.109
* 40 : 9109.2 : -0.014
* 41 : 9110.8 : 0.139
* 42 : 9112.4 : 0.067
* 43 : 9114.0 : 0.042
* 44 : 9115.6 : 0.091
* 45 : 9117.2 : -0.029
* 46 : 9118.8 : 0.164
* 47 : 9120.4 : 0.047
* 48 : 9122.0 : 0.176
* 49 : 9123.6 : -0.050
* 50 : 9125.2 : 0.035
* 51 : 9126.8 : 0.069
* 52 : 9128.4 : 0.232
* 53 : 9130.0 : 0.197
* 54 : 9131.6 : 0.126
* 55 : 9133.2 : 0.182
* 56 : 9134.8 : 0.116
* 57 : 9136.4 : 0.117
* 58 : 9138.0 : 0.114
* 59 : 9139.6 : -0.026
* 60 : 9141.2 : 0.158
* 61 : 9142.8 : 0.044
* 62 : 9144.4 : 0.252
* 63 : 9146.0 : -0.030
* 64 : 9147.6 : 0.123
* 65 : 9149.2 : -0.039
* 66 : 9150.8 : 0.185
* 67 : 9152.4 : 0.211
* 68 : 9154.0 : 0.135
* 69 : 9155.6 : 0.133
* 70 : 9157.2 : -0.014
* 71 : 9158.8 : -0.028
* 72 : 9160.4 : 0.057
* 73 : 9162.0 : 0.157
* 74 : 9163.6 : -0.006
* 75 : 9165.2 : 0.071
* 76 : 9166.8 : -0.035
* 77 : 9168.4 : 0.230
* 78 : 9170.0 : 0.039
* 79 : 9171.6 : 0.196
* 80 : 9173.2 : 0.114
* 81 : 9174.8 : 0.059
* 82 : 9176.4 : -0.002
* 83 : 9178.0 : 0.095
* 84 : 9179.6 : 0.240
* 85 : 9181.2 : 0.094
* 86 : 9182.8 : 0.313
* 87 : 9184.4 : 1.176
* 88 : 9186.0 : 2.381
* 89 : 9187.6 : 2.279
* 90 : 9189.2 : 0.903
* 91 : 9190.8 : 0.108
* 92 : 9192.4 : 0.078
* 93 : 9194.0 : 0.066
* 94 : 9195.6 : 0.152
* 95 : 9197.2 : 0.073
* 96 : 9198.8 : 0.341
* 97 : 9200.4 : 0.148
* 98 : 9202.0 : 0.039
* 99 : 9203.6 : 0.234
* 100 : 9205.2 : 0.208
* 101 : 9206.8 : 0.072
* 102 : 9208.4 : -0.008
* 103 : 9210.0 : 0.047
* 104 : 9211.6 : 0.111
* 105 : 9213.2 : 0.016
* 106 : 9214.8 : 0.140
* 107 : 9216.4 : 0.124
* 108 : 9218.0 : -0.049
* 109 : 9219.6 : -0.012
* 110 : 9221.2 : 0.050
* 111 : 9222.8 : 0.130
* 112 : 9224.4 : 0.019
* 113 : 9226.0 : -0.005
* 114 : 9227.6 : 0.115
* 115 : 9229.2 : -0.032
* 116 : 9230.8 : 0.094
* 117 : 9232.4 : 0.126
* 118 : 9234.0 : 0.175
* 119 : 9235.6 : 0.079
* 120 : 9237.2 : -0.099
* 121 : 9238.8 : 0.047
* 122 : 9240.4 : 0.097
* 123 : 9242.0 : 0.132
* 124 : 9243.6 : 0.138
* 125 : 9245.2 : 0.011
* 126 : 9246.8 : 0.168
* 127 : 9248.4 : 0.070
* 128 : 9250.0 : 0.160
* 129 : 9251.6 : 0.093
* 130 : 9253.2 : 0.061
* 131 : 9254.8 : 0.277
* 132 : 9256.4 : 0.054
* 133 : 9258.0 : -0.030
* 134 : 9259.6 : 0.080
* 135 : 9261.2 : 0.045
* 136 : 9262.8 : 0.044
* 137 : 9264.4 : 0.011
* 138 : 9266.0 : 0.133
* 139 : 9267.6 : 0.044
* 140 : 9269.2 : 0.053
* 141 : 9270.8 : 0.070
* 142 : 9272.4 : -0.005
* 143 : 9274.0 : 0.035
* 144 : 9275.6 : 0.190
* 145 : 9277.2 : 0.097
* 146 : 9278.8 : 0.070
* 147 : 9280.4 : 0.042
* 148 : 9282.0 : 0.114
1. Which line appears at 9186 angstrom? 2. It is [O III]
